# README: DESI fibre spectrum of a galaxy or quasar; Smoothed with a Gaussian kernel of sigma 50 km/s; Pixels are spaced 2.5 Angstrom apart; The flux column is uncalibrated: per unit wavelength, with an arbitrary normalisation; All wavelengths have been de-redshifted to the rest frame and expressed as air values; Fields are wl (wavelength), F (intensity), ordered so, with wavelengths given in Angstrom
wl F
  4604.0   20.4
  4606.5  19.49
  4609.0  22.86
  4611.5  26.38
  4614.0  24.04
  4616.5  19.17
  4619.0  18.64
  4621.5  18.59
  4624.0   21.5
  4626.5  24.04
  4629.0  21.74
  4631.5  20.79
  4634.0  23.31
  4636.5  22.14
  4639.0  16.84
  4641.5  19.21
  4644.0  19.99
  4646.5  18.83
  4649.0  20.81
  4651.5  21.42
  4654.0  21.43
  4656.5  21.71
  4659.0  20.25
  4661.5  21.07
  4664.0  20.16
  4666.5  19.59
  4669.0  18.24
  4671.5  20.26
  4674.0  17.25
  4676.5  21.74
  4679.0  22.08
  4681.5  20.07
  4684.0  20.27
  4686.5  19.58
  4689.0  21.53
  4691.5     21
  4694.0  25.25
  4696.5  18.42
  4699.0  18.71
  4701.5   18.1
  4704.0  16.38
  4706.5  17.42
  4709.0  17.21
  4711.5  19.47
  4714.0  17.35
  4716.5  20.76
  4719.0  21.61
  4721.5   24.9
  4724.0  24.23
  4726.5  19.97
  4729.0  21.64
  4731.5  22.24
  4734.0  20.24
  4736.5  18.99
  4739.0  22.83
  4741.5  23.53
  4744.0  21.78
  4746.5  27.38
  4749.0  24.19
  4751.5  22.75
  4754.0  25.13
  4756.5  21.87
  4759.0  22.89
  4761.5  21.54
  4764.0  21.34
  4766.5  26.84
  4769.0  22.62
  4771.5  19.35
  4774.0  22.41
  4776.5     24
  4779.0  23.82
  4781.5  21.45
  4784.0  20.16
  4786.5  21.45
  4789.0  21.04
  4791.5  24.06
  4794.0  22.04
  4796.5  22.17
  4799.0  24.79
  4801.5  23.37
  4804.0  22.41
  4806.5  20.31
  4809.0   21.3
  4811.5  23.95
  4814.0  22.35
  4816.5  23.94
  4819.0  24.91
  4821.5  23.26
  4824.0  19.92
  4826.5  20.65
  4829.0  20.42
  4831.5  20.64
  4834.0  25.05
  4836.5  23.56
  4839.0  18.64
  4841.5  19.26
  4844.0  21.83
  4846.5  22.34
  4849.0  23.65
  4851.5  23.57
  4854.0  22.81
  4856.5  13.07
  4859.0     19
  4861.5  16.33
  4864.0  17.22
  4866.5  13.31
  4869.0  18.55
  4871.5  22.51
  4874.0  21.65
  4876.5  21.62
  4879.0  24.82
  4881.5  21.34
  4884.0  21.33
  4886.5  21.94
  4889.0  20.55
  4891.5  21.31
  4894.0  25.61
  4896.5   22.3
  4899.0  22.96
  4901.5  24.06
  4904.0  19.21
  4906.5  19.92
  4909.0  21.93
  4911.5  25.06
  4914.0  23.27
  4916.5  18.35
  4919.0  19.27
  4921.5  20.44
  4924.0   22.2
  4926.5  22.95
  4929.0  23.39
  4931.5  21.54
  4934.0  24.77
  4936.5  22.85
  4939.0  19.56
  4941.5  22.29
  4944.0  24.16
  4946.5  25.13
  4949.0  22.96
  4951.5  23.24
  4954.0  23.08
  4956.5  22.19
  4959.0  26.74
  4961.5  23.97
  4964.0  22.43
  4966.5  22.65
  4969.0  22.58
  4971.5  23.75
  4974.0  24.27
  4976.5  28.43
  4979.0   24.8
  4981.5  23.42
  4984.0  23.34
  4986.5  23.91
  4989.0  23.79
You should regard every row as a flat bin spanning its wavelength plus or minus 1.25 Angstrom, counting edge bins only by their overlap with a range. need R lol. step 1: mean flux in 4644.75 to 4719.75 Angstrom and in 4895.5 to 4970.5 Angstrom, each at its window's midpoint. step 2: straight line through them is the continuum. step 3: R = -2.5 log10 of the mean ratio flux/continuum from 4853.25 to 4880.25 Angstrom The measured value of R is 0.15 mag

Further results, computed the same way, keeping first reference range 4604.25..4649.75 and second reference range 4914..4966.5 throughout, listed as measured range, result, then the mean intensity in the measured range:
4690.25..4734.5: 0.06 mag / 20.3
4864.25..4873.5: 0.21 mag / 18.3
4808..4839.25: -0.02 mag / 22.3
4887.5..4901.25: -0.01 mag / 22.6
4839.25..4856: 0.03 mag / 21.6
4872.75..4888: 0.01 mag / 22.1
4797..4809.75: -0.03 mag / 22.5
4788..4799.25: -0.04 mag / 22.7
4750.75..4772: -0.06 mag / 22.8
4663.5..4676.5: 0.10 mag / 19.3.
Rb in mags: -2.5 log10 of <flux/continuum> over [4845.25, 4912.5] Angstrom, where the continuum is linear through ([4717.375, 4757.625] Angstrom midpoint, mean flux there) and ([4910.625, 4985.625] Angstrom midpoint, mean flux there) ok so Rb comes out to 0.10 mag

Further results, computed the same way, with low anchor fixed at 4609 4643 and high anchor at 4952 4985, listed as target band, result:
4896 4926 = 0.09 mag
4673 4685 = 0.07 mag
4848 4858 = 0.12 mag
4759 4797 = 0.01 mag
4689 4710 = 0.14 mag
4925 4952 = 0.04 mag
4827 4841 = 0.07 mag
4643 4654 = 0.06 mag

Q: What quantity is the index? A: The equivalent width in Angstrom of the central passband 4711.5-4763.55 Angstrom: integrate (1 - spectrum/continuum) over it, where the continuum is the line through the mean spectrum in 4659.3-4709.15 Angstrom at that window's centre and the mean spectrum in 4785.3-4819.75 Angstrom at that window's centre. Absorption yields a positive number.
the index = -2.73 Angstrom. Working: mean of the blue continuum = 19.8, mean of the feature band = 22.2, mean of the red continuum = 22.7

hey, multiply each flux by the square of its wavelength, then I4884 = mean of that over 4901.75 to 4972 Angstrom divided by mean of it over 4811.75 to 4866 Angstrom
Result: 1.1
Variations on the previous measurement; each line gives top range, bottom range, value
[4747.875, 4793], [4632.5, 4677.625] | 1.17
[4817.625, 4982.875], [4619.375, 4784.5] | 1.13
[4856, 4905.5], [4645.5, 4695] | 1.09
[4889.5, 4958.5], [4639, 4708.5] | 1.25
